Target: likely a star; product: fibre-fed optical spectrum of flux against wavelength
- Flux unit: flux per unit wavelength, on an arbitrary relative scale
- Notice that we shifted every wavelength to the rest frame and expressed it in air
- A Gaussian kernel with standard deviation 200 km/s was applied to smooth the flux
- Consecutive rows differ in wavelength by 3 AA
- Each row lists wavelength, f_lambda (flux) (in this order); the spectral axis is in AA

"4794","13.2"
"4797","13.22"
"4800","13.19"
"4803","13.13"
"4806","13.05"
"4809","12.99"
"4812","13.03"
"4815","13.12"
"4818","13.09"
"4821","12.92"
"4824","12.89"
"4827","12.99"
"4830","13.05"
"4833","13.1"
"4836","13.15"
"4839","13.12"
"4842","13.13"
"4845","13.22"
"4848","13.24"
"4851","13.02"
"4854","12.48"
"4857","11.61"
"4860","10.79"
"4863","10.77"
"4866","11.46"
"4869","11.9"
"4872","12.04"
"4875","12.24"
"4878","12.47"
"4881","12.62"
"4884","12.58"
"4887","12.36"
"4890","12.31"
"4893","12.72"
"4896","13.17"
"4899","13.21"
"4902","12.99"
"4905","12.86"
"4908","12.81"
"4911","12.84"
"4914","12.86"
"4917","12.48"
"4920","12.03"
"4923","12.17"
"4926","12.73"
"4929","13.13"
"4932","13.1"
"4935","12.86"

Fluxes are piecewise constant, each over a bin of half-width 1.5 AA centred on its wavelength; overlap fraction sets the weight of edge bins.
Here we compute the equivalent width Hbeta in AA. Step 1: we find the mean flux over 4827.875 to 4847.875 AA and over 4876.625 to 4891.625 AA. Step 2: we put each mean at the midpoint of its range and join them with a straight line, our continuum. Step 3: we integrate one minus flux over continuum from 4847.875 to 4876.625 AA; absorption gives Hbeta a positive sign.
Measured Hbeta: 2.00 AA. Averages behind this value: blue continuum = 13.1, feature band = 11.9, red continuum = 12.5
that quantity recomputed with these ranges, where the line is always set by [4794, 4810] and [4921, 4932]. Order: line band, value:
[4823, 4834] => 0.02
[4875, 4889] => 0.42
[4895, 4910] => -0.25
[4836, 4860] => 0.46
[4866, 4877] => 0.76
